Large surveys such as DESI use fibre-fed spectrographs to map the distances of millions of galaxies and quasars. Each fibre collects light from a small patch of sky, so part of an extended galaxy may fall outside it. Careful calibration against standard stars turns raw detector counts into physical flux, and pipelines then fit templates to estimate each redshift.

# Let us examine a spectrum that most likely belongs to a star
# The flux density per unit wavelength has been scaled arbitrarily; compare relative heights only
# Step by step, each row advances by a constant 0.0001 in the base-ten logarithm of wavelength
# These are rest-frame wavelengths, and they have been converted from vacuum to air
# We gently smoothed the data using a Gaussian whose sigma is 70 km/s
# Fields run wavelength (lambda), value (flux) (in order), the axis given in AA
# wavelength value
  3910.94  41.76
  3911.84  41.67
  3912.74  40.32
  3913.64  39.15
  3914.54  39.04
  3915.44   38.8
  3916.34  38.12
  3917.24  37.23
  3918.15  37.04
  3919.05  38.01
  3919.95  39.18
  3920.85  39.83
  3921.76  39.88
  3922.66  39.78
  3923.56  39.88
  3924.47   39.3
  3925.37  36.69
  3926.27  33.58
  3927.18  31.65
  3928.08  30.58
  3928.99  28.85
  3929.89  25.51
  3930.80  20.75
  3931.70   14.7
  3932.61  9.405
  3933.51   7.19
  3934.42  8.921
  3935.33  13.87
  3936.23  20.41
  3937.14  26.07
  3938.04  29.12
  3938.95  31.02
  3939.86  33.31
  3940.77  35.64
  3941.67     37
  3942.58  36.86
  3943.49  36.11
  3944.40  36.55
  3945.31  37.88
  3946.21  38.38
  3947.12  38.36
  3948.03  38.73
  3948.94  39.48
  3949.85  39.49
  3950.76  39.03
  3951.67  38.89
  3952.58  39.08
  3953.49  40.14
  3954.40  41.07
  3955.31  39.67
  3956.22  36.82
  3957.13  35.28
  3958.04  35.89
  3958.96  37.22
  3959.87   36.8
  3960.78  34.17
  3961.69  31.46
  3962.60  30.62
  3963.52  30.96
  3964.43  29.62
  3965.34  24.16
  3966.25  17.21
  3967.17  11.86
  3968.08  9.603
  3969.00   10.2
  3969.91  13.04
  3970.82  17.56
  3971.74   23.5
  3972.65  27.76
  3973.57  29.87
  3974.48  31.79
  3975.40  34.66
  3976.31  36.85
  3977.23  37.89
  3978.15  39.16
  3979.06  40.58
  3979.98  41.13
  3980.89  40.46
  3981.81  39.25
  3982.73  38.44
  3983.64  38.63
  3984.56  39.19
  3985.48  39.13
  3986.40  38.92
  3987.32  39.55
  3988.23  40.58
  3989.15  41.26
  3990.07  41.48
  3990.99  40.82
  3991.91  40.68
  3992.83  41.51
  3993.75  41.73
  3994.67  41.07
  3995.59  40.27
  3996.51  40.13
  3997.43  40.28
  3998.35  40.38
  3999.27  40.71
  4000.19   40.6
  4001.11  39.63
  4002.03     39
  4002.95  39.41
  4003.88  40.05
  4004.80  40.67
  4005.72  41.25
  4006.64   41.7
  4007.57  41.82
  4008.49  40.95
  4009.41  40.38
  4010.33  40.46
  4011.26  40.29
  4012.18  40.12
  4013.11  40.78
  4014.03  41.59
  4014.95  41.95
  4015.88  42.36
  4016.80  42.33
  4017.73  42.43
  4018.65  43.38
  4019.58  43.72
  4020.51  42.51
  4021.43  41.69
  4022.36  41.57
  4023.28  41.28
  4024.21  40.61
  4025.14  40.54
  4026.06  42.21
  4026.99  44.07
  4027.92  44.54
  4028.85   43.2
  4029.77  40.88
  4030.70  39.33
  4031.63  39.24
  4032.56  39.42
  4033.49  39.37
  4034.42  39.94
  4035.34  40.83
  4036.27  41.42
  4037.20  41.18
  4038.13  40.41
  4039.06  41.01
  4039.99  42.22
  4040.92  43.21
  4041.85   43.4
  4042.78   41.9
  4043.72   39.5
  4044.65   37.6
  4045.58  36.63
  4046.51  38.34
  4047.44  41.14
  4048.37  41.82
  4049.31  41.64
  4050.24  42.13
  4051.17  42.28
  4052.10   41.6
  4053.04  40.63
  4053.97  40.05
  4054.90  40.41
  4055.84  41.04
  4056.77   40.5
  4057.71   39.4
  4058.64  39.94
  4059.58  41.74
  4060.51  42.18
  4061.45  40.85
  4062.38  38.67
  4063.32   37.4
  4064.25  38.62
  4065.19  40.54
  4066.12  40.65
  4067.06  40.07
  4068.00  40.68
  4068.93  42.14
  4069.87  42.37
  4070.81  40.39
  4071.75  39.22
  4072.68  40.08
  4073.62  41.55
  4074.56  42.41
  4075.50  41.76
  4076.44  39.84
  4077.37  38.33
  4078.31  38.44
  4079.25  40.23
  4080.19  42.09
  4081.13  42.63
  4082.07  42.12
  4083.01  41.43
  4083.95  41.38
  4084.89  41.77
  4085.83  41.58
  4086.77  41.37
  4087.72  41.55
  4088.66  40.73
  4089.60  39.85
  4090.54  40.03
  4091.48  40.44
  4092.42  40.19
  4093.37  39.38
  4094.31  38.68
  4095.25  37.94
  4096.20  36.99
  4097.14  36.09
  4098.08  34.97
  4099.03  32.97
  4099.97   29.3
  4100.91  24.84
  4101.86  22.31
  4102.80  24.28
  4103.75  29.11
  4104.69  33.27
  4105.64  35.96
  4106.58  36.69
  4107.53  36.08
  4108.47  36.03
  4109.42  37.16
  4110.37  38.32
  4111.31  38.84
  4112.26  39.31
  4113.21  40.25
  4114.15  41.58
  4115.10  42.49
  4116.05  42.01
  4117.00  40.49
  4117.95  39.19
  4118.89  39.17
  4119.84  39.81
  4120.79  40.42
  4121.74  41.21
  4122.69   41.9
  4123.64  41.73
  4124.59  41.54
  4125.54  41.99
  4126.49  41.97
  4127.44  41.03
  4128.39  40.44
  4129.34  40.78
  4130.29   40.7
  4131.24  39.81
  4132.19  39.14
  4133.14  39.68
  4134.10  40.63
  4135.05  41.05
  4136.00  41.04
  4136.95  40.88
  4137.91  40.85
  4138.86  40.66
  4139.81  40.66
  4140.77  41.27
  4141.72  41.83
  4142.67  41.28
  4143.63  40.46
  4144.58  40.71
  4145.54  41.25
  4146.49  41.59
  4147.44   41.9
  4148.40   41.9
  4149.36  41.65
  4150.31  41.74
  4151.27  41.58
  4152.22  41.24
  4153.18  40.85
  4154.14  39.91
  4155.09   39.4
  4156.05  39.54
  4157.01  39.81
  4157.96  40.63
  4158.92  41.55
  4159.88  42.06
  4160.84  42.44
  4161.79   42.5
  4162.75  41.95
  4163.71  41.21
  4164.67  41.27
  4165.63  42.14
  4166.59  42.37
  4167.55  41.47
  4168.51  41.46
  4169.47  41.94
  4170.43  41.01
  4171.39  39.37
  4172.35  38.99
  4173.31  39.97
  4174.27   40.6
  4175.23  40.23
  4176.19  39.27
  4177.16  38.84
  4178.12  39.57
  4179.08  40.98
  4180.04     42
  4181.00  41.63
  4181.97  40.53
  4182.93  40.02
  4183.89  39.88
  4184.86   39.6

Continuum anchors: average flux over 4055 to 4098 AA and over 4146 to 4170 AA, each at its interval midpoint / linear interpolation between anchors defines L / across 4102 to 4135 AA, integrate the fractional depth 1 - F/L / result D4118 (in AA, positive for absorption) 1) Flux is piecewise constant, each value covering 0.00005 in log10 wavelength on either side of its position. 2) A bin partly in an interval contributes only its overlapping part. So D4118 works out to 1.7 AA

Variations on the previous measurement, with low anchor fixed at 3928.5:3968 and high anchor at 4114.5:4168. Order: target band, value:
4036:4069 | -4.11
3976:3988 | -2.61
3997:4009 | -2.55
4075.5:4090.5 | -1.22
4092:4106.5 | 2.08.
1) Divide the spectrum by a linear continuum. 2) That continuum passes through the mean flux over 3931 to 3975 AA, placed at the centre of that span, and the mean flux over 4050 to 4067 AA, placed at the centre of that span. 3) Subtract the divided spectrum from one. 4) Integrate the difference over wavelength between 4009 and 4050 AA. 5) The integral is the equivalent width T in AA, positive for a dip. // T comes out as -4.29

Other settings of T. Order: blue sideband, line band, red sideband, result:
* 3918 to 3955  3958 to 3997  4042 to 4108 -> 1.10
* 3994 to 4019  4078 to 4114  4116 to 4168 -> 3.27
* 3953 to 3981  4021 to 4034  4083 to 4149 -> -2.84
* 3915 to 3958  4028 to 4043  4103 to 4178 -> -1.88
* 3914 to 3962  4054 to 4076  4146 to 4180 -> -1.68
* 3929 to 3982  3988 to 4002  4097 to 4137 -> -3.74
